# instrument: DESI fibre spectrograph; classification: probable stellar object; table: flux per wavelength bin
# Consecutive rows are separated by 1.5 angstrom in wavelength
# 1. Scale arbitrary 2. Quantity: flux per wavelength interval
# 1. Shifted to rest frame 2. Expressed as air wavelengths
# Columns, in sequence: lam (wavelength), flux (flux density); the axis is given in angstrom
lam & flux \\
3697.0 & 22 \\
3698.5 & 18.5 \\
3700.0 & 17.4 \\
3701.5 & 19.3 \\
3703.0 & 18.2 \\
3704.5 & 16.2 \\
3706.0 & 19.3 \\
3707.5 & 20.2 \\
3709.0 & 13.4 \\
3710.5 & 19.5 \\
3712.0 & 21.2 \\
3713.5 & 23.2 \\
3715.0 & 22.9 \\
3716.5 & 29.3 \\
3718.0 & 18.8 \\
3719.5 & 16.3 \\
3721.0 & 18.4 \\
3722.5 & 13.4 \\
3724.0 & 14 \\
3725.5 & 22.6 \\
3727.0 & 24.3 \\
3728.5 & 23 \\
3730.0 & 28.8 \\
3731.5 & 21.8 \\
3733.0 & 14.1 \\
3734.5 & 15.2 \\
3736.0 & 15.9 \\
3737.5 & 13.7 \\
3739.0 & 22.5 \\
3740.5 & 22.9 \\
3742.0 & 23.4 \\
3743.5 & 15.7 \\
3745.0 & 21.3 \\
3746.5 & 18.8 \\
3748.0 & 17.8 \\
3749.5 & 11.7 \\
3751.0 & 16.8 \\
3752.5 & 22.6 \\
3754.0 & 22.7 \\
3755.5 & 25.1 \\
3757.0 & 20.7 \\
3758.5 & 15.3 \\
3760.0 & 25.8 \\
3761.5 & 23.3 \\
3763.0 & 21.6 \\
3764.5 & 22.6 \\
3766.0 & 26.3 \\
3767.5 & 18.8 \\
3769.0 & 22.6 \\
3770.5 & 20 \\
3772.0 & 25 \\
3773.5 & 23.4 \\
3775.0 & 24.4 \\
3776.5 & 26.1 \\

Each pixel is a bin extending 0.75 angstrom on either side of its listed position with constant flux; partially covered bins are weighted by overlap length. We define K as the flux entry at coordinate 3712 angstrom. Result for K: 21.2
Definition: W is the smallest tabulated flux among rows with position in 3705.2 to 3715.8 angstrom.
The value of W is 13.4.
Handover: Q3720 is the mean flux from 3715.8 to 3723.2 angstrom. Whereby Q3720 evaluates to 19.2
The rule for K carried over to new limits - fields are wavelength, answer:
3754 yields 22.7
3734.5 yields 15.2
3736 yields 15.9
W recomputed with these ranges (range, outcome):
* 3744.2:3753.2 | 11.7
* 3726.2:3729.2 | 23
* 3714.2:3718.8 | 18.8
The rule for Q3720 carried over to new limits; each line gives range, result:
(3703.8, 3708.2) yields 18.6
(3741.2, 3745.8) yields 20.1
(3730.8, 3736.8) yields 16.7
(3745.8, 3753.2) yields 17.5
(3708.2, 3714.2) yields 19.3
